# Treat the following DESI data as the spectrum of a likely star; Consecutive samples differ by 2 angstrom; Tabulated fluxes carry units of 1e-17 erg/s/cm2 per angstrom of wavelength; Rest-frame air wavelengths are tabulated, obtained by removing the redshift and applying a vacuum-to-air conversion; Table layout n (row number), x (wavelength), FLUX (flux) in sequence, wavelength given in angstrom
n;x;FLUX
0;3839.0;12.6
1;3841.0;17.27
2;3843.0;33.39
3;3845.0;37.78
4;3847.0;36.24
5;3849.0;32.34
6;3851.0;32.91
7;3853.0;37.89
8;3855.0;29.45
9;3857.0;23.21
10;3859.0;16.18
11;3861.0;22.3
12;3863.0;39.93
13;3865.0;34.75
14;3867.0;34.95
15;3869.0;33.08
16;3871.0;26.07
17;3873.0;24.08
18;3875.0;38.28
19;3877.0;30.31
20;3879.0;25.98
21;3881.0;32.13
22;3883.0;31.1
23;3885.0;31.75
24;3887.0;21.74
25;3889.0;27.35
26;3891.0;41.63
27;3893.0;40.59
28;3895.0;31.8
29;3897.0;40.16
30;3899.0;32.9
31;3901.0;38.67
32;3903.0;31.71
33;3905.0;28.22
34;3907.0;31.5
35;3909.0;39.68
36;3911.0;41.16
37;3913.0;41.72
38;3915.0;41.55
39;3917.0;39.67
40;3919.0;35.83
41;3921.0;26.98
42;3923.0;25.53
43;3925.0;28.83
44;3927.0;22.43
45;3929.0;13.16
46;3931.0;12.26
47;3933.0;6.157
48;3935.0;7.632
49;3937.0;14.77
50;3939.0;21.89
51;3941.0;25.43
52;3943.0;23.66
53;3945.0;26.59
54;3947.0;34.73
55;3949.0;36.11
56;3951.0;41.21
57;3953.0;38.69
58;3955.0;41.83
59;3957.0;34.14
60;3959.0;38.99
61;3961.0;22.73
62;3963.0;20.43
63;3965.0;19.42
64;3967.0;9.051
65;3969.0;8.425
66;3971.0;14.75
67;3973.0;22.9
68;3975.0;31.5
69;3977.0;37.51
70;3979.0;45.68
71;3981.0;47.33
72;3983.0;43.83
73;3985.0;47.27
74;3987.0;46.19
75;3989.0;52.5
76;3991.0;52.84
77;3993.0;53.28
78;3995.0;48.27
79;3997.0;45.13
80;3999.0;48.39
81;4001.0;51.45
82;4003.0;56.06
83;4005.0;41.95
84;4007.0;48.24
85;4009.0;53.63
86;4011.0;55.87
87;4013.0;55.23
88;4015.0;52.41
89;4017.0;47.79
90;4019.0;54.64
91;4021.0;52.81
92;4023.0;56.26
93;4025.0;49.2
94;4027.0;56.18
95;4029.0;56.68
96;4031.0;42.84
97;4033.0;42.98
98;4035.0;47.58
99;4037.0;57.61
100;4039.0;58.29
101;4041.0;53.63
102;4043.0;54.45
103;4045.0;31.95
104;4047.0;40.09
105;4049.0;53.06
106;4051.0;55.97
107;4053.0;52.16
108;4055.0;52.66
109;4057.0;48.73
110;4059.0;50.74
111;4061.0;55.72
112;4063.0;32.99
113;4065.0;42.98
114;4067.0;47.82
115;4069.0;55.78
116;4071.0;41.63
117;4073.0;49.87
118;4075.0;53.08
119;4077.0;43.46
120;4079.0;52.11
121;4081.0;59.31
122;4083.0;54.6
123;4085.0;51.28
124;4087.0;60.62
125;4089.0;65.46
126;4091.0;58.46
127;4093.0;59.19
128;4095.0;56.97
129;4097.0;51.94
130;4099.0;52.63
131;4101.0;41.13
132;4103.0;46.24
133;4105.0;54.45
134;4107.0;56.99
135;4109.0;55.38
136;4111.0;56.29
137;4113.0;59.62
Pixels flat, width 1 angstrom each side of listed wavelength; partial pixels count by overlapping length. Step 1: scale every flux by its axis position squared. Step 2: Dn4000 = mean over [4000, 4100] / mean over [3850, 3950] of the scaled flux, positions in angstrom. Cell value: 1.89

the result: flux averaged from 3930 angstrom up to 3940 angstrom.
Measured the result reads 12.5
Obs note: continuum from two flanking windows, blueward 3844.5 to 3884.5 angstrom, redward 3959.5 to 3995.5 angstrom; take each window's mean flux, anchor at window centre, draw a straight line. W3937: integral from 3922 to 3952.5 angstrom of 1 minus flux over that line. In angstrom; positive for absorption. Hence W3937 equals 9.5 angstrom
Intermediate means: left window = 30.9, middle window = 23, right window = 34.5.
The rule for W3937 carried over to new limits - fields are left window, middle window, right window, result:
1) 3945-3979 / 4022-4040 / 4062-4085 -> -4.79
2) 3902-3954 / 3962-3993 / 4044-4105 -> 2.11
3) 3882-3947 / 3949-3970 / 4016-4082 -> 4.54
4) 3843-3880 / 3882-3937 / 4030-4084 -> 8.35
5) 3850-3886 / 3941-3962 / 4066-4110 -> 2.96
